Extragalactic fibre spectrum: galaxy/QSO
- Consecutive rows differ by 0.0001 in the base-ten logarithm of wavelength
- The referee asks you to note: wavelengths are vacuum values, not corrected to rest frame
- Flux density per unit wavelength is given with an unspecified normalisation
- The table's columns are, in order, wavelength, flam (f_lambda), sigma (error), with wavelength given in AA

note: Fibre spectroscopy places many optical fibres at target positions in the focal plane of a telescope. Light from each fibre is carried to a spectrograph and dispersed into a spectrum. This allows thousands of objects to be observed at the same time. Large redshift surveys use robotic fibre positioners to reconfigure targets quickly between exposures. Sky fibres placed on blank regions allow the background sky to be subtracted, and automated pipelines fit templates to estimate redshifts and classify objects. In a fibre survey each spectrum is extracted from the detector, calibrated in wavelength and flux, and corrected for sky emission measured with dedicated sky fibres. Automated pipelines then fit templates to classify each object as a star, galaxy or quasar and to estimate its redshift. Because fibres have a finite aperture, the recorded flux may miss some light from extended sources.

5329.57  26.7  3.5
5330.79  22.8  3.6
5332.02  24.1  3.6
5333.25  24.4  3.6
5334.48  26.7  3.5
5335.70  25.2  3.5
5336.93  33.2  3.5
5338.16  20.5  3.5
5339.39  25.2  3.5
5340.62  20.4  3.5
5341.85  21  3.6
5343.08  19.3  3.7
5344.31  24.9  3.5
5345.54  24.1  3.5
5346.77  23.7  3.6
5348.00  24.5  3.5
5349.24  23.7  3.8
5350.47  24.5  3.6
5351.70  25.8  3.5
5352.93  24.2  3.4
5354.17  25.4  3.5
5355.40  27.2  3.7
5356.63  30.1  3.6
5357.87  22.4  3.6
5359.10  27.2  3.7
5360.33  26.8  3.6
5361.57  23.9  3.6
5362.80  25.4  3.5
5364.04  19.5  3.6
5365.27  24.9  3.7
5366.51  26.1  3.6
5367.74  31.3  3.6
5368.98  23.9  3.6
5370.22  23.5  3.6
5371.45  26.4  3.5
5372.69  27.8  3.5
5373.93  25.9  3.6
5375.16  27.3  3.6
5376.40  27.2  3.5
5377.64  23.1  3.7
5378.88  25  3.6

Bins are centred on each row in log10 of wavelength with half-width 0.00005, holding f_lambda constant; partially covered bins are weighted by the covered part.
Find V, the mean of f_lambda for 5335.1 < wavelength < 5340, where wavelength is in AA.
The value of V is 26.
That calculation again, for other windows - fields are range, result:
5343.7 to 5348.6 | 24.3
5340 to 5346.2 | 22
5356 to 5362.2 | 26.1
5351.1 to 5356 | 25.6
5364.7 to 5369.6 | 26.5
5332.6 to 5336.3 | 25.5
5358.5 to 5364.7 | 24.6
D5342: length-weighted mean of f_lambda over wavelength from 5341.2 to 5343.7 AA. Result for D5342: 20.2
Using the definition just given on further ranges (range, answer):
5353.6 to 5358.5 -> 26.3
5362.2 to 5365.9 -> 23.2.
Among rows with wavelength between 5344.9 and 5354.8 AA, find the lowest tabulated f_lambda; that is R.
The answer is 23.7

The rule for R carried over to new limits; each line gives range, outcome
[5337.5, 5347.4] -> 19.3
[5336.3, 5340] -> 20.5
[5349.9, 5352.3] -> 24.5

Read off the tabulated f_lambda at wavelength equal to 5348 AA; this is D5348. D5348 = 24.5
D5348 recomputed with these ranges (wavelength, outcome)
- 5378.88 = 25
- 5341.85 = 21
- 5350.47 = 24.5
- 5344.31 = 24.9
